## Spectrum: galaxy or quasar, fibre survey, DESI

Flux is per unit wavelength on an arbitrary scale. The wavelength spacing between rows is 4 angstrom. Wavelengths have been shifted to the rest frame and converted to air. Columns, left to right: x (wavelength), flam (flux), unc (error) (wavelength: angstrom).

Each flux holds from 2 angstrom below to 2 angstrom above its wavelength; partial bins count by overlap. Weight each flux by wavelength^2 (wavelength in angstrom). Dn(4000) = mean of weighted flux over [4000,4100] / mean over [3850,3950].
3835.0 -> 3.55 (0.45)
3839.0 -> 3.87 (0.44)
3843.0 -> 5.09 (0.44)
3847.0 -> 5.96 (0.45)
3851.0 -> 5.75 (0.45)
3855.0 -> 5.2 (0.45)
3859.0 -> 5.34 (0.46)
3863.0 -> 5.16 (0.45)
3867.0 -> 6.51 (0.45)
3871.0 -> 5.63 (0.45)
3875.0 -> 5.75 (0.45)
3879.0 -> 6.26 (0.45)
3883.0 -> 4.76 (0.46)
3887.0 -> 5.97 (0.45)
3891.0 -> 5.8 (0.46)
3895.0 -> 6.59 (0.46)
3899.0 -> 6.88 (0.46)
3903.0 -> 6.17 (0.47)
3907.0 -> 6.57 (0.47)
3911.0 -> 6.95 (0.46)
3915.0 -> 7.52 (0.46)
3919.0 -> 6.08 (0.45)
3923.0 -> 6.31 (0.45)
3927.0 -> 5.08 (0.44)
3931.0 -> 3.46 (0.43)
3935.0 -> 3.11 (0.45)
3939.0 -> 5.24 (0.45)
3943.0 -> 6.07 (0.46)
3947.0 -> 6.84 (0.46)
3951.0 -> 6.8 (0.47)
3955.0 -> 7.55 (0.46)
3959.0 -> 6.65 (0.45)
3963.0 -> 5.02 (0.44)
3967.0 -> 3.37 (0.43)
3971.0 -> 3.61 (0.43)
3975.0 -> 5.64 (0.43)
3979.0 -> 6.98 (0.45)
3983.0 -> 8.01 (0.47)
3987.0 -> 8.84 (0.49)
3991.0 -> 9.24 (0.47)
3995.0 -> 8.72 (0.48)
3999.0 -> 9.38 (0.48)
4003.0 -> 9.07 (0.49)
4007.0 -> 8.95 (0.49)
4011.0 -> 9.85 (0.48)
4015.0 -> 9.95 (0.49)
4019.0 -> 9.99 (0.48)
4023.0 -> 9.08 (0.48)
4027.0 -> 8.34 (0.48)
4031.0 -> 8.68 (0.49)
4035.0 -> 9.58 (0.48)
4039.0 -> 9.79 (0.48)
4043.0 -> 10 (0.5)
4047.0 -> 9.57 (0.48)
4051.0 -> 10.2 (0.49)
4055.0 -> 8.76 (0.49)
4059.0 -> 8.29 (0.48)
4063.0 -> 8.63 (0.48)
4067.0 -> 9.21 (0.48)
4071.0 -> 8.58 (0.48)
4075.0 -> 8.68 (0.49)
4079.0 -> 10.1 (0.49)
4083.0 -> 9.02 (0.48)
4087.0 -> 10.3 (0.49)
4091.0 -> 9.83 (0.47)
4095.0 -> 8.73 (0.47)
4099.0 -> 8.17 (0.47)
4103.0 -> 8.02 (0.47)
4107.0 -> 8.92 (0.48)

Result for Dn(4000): 1.72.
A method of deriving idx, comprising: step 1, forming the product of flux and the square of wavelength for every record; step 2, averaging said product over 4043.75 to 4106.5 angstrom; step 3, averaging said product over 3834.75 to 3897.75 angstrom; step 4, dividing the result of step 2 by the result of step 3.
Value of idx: 1.83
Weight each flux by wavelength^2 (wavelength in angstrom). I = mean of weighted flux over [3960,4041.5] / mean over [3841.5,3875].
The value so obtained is 1.6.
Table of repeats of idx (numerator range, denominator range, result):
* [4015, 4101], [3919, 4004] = 1.51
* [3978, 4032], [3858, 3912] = 1.58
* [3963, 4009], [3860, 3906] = 1.30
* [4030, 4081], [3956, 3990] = 1.56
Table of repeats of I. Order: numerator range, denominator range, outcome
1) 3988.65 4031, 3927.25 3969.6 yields 1.77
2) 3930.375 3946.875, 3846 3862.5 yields 0.92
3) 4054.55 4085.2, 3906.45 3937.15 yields 1.72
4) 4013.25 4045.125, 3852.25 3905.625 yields 1.74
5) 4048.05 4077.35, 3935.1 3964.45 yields 1.54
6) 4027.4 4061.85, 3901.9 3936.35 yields 1.73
